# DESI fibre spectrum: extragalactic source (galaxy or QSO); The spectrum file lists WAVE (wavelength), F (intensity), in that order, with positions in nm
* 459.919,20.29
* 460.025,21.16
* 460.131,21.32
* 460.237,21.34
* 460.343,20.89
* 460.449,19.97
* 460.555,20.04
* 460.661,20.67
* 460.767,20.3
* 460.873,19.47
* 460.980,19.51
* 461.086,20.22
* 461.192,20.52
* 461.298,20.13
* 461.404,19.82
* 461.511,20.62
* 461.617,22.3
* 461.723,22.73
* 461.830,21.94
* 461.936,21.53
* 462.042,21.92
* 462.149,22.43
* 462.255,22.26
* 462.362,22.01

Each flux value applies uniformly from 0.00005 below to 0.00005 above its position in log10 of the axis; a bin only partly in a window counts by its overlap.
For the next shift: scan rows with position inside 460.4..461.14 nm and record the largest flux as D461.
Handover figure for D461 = 20.67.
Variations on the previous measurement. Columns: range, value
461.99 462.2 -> 22.43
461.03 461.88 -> 22.73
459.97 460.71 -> 21.34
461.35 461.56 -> 20.62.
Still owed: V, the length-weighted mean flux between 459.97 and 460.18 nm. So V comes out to 21.2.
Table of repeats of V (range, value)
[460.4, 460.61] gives 20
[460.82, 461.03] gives 19.4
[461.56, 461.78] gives 22.5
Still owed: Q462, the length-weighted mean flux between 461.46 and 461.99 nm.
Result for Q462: 21.9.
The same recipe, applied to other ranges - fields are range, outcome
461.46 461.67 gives 21.5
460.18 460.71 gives 20.6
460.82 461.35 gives 20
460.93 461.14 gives 19.9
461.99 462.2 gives 22.1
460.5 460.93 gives 20.1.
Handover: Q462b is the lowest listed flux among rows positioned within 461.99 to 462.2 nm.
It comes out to 21.92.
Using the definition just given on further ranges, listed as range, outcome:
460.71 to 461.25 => 19.47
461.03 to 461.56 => 19.82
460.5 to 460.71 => 20.04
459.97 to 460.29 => 21.16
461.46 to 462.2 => 20.62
